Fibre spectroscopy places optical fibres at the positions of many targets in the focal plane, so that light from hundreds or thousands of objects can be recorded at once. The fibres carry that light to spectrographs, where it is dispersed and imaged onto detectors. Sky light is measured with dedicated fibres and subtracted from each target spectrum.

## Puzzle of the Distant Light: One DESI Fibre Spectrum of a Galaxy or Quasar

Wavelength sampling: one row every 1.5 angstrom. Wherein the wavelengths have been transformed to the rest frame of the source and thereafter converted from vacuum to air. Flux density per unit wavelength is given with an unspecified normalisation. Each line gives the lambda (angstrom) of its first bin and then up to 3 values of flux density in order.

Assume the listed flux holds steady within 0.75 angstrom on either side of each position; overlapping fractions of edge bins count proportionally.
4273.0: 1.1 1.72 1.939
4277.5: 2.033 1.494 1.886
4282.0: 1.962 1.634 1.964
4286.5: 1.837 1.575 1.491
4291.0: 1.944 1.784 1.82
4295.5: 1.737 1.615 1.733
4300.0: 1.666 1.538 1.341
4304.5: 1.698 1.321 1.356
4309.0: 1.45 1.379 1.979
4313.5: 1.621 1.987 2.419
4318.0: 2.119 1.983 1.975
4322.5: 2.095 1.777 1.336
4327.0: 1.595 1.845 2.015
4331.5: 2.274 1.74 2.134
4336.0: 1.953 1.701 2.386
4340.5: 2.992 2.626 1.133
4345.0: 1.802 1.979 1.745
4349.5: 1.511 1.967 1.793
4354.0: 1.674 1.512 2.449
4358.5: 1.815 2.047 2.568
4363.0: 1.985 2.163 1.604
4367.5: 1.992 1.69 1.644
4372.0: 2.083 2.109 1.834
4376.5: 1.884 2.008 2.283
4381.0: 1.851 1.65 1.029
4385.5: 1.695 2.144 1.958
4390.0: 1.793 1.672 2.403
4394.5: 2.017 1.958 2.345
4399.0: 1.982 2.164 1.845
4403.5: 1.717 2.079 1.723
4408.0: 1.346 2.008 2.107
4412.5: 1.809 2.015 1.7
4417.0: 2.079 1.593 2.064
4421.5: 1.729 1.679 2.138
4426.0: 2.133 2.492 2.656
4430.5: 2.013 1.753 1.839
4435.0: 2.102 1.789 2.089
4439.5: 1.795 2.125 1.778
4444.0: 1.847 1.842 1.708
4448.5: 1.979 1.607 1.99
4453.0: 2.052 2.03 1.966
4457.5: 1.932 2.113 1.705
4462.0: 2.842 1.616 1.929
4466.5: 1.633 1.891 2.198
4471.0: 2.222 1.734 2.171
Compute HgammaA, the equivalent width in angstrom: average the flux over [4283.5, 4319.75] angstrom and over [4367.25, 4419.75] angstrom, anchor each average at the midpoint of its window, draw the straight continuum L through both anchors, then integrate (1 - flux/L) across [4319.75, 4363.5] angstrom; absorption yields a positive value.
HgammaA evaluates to -3.7 angstrom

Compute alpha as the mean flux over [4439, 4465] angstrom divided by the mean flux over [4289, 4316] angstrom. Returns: 1.2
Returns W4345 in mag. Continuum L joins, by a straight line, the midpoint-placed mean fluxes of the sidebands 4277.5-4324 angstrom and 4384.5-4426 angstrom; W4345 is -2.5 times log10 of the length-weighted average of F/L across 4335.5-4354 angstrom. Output -0.08 mag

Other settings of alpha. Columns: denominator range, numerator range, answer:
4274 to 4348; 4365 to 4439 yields 1.06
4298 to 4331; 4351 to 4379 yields 1.11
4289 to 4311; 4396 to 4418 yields 1.20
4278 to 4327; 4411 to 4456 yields 1.12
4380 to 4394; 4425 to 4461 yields 1.09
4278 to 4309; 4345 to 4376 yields 1.14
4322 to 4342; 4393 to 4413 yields 0.97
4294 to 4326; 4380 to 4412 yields 1.09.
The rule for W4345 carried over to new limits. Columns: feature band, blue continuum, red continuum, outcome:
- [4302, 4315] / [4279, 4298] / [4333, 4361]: 0.18 mag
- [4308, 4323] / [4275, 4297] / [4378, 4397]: -0.04 mag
